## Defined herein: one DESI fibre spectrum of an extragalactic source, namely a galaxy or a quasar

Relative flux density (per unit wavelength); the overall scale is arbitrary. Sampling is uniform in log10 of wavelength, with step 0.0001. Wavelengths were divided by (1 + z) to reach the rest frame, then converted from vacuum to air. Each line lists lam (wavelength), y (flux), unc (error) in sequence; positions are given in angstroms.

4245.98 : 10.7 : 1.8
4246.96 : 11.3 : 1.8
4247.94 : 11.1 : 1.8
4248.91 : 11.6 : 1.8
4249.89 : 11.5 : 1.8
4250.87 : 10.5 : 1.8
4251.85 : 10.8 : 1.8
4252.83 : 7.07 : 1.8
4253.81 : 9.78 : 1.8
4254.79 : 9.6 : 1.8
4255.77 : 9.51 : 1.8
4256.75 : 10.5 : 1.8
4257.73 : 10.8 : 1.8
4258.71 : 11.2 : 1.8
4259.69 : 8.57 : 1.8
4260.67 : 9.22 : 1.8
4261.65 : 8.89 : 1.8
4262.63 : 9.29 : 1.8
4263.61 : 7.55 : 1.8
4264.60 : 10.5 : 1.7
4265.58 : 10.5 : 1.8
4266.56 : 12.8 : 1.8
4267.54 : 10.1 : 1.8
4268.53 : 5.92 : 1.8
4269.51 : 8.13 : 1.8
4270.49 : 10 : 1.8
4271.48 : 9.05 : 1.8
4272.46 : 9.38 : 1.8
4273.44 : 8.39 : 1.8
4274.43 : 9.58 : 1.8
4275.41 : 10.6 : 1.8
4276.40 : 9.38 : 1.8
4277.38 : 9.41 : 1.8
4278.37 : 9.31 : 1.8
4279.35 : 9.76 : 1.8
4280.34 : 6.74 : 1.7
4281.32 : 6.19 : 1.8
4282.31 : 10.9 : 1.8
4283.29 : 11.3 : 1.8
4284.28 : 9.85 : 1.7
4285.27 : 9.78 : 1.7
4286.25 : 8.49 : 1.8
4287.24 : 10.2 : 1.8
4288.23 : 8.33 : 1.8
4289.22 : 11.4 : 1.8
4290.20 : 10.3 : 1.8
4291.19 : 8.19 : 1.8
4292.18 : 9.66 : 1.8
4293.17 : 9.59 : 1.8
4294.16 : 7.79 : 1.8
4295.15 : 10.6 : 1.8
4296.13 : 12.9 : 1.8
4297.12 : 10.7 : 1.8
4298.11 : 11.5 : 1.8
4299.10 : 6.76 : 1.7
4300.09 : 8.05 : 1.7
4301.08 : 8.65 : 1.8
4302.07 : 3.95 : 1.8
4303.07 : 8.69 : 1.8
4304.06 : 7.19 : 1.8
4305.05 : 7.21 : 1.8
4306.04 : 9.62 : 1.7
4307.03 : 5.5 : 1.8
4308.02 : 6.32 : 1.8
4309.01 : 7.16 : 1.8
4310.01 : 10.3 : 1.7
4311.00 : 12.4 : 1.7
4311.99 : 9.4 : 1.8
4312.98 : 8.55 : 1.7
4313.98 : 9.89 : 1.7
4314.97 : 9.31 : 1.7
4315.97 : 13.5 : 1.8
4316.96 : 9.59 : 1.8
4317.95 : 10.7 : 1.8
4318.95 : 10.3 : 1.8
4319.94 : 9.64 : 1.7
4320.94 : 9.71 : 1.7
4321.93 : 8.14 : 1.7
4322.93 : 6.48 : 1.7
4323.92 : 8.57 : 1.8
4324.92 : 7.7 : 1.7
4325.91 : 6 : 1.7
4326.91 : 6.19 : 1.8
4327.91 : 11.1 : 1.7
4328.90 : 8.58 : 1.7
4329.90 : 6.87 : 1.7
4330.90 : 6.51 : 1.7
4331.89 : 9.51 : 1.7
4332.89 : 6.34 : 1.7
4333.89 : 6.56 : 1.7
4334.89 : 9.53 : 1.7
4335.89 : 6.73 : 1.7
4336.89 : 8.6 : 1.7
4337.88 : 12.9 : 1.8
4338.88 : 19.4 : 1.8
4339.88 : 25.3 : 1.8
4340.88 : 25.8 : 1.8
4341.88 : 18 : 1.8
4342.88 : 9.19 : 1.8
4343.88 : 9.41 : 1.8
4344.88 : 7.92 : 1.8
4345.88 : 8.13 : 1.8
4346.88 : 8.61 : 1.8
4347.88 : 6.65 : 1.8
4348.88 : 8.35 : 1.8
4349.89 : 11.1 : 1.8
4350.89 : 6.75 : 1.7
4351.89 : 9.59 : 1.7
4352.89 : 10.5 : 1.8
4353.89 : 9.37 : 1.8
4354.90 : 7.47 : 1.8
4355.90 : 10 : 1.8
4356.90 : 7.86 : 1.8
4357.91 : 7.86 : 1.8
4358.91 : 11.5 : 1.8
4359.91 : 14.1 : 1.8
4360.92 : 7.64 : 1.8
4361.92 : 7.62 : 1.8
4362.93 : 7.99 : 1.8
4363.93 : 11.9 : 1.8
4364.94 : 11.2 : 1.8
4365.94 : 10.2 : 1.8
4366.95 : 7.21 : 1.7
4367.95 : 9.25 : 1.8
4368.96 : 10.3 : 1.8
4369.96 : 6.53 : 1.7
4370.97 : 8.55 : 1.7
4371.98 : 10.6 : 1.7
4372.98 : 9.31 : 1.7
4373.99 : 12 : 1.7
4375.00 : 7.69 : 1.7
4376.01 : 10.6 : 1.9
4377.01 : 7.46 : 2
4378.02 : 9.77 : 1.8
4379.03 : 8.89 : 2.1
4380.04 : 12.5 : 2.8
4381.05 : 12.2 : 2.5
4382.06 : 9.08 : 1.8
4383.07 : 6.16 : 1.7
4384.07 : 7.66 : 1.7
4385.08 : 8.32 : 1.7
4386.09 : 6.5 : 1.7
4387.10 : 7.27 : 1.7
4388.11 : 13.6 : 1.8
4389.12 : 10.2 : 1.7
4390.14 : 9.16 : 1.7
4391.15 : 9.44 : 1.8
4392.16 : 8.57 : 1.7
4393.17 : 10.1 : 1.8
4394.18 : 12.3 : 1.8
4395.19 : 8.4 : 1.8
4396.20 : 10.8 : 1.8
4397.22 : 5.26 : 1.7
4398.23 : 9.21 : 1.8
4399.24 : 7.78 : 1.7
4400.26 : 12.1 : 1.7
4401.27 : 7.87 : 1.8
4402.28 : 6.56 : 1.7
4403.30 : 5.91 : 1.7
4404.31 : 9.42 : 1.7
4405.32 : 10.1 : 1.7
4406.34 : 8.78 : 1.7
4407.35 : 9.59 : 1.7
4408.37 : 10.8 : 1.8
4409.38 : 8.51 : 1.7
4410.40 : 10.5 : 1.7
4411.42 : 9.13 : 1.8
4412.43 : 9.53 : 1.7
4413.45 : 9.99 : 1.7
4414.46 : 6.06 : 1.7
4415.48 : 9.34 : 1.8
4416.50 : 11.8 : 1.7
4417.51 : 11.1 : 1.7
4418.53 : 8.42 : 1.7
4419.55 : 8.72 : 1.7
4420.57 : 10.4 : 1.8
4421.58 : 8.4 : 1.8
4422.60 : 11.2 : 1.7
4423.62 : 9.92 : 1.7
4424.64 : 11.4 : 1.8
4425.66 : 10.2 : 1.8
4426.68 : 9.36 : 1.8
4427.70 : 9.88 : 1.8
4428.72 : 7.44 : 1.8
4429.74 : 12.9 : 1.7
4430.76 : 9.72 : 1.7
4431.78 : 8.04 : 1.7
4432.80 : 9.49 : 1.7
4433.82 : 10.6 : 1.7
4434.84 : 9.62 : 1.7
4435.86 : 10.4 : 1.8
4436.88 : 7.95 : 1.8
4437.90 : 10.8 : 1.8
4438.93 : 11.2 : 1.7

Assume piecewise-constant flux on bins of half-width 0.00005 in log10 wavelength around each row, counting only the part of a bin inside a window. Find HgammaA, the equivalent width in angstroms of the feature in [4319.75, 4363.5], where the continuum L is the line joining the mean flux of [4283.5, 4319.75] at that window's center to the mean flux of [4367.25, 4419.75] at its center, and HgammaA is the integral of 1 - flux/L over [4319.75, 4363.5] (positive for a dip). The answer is -2.75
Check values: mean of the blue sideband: 9.25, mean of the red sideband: 9.22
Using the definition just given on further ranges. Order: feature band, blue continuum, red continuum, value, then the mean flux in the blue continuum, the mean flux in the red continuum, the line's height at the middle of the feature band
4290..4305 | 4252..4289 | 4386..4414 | 0.75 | 9.39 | 9.23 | 9.36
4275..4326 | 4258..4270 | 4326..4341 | 5.21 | 9.42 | 10.8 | 10.2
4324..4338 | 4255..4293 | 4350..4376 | 2.14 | 9.47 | 9.37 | 9.41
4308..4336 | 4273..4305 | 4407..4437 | 1.67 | 9.16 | 9.7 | 9.3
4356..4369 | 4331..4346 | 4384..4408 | 1.52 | 12.2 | 8.99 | 10.8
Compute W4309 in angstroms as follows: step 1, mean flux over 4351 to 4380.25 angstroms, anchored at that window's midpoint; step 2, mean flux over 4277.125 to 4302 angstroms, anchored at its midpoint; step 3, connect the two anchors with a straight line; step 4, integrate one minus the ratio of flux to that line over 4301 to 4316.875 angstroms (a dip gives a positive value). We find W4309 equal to 1.3 angstroms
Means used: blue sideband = 9.36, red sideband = 9.43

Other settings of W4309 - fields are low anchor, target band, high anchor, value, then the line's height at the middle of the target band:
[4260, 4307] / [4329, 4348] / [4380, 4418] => -4.2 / 9.18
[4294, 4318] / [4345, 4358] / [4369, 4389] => 0.7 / 9.17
